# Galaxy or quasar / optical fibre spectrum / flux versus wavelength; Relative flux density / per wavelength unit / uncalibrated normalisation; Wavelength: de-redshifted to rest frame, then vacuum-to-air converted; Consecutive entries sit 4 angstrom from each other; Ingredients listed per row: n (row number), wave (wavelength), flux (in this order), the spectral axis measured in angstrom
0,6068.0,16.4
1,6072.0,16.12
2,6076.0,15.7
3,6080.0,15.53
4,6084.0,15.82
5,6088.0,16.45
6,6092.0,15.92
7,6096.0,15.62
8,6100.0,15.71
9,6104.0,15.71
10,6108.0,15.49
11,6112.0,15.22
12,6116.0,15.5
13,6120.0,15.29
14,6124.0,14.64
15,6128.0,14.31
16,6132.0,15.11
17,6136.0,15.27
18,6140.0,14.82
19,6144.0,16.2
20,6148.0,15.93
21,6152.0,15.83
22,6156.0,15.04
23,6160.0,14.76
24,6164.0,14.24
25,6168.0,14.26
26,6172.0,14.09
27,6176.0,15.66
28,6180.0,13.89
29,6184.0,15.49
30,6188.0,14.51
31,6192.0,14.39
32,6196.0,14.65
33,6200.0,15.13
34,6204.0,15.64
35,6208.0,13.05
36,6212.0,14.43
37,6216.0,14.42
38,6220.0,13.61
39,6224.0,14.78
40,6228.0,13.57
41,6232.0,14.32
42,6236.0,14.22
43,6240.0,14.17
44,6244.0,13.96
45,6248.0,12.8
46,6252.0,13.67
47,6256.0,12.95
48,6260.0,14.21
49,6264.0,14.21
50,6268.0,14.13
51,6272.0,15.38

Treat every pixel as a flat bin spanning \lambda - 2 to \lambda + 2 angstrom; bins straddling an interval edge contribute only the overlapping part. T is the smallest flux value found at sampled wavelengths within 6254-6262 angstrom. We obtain 12.95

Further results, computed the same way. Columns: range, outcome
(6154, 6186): 13.89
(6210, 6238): 13.57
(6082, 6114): 15.22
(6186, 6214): 13.05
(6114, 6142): 14.31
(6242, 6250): 12.8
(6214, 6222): 13.61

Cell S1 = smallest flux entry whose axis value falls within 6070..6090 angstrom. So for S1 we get 15.53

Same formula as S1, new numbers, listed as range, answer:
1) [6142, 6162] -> 14.76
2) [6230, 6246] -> 13.96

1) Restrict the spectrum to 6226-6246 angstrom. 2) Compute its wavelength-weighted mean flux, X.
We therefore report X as 14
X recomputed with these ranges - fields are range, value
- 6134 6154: 15.6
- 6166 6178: 14.7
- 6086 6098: 16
